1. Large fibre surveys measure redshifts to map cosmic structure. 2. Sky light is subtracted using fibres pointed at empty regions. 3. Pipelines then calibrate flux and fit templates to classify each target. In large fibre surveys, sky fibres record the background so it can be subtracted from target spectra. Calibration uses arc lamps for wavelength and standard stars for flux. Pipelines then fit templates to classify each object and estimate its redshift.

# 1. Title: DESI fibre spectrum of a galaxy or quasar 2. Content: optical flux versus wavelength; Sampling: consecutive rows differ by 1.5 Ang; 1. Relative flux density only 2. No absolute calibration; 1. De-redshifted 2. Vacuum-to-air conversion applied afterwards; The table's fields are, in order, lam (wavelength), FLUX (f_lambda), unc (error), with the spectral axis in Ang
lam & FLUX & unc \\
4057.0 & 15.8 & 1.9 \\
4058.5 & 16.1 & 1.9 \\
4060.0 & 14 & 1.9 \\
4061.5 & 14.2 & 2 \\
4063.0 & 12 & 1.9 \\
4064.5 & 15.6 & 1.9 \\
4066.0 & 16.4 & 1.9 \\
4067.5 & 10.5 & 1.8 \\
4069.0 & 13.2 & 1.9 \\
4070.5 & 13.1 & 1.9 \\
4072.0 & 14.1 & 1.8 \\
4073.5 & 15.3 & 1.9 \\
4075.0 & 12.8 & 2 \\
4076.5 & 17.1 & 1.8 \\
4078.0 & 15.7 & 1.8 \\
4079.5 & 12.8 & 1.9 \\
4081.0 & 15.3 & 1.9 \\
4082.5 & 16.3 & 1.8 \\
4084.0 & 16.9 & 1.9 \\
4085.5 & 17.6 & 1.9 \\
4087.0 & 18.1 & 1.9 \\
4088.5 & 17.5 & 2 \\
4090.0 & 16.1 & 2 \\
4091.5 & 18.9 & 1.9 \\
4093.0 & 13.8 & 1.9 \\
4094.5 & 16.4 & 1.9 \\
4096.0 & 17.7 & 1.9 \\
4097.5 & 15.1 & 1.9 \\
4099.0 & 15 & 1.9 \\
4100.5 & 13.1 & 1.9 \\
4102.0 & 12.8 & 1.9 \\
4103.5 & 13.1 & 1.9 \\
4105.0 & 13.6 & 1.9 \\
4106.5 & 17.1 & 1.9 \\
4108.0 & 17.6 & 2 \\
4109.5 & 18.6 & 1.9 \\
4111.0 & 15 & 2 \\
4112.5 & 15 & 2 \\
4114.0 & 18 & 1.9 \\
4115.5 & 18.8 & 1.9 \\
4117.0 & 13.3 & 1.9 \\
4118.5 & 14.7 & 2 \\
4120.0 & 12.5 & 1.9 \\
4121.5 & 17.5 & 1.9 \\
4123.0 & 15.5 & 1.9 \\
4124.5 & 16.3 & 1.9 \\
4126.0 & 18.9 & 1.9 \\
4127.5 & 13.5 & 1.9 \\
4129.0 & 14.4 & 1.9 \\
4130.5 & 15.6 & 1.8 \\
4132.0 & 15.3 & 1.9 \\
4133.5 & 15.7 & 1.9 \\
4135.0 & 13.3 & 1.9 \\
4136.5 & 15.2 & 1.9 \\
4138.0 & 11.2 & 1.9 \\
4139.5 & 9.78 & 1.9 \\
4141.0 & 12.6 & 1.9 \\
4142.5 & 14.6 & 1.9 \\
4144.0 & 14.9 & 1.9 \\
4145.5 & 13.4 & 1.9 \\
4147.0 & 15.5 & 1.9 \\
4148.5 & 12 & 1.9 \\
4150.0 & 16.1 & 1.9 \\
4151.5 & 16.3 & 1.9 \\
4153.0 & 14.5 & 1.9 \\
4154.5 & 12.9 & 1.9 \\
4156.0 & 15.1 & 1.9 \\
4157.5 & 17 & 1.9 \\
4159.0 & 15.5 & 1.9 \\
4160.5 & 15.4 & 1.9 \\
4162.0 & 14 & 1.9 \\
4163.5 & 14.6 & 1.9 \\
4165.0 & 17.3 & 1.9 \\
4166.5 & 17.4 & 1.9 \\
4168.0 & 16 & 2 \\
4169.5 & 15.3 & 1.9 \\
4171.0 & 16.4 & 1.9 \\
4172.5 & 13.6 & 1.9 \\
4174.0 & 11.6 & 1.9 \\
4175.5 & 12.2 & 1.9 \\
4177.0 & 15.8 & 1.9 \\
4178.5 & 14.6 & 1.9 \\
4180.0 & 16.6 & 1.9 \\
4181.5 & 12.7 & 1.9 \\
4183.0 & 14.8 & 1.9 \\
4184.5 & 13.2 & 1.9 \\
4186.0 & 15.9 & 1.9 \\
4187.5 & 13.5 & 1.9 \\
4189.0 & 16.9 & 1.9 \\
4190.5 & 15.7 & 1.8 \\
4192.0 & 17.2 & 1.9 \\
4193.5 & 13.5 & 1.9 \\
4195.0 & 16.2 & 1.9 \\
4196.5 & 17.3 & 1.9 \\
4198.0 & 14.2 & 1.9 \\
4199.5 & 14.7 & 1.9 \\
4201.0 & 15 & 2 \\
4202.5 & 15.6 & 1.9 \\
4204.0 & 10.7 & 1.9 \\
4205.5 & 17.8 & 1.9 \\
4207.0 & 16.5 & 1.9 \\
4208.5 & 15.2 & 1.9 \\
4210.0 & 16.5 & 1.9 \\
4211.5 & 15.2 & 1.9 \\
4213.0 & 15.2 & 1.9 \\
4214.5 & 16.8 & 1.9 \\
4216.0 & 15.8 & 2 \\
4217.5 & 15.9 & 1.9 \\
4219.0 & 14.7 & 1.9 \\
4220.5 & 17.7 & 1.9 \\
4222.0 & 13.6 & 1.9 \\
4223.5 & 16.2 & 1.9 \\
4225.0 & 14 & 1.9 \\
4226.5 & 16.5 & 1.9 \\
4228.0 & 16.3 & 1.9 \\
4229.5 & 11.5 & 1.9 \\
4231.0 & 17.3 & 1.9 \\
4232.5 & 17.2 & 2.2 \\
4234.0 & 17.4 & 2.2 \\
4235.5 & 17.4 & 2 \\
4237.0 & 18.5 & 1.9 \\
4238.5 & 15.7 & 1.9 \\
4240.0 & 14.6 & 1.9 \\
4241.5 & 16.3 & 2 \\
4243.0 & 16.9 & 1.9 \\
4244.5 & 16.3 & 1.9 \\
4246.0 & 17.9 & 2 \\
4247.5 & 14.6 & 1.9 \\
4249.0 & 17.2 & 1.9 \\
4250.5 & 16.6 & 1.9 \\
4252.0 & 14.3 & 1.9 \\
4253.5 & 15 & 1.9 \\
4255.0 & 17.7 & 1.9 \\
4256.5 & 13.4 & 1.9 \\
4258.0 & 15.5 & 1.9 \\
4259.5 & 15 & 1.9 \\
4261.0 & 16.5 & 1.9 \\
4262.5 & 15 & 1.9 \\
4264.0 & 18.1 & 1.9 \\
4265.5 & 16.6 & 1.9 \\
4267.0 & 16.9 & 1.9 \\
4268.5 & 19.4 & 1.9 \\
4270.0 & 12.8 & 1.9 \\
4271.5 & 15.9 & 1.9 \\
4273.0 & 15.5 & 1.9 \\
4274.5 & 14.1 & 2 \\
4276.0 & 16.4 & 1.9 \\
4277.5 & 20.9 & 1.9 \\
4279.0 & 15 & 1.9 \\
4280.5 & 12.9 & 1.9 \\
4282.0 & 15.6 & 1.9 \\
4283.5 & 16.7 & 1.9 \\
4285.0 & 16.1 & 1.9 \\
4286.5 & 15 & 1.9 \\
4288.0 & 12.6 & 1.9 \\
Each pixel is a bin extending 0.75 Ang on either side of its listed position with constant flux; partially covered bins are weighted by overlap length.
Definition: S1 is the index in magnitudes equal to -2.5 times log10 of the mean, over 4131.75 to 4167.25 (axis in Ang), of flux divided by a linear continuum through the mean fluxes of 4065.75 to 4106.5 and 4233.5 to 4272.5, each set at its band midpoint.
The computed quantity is 0.07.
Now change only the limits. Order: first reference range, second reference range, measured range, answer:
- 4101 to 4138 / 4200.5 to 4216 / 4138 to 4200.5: 0.05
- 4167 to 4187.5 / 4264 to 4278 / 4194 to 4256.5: -0.02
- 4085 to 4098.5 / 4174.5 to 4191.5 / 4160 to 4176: 0.01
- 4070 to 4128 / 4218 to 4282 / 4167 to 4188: 0.10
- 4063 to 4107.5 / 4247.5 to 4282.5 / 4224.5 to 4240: -0.03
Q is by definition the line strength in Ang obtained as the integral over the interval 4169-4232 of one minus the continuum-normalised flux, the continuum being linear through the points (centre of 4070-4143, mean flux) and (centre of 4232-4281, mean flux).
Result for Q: 2.8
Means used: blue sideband 15.3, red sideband 16.2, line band 15.1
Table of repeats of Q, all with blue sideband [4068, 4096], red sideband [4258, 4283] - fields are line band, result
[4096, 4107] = 0.9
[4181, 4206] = 1.4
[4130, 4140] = 1.2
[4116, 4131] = 0.4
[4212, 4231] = 0.6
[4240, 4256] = -0.2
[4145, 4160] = 0.9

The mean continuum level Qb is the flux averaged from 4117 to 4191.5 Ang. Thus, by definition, 14.8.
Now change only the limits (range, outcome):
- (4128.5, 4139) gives 14.3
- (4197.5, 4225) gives 15.4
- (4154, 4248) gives 15.5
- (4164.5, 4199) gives 15.1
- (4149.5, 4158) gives 15.2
